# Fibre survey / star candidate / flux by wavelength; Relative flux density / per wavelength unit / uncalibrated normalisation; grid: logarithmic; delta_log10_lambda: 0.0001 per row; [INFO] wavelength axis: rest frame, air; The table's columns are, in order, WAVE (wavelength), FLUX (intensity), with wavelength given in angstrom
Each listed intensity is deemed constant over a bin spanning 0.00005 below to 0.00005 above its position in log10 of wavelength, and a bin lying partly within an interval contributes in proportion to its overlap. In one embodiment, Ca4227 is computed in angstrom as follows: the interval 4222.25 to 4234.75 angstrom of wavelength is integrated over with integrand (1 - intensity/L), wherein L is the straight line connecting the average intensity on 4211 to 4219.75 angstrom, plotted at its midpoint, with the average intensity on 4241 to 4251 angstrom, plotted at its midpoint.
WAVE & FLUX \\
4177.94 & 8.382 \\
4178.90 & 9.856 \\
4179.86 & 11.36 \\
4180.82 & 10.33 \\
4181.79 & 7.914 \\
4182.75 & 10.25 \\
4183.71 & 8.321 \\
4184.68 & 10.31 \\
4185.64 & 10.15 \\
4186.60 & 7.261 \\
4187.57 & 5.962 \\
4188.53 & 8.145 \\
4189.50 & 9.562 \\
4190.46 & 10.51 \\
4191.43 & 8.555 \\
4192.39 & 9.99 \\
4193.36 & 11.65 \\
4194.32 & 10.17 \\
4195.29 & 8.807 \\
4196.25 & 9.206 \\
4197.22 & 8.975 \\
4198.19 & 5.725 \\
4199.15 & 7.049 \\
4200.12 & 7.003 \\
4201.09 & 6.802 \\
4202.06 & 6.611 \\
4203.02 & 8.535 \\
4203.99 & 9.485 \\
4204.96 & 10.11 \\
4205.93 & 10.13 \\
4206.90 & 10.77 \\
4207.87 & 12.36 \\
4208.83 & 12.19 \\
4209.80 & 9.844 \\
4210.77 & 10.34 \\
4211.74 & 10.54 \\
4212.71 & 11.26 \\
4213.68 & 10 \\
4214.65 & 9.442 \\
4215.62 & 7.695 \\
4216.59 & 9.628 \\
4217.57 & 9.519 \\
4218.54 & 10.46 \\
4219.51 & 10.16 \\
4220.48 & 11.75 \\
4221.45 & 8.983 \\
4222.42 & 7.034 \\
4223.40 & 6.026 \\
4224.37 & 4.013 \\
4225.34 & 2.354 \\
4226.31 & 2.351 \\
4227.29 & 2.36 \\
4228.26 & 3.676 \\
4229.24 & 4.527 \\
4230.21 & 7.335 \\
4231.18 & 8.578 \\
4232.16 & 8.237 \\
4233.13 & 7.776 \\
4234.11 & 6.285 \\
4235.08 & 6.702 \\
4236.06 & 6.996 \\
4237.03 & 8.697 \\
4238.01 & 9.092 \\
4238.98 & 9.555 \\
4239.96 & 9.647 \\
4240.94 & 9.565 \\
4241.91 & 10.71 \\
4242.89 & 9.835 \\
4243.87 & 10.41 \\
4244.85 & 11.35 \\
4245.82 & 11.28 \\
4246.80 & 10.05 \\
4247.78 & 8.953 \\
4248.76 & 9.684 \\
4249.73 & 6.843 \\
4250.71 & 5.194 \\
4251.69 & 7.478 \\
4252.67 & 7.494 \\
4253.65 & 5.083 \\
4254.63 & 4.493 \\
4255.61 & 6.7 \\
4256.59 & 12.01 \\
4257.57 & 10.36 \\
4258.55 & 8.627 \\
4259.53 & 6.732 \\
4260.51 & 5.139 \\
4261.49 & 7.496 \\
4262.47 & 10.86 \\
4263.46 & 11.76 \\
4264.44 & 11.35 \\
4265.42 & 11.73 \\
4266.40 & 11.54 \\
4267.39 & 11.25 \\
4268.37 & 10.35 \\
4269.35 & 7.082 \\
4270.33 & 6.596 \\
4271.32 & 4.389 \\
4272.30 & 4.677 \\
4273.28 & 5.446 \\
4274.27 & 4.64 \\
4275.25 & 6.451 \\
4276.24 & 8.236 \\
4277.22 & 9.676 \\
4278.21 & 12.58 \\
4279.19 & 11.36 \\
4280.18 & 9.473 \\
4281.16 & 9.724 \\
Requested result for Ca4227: 5.5 angstrom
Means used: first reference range 9.86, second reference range 9.53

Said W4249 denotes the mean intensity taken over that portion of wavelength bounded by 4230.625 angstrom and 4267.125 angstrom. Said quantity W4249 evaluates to 8.78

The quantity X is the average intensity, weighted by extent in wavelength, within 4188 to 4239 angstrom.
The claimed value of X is 8.35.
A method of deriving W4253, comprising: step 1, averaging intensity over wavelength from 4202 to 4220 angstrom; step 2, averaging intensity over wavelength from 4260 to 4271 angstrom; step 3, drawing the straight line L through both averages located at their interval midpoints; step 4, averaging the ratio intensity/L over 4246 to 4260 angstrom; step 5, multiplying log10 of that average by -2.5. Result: 0.210 mag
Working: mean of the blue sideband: 10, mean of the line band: 7.91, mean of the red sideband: 9.47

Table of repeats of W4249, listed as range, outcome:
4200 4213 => 9.77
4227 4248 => 8.3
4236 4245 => 9.64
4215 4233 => 6.96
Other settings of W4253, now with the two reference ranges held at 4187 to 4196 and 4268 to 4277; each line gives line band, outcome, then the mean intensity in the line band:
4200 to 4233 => 0.02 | 8.24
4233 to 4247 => -0.21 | 9.22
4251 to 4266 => -0.22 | 8.46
